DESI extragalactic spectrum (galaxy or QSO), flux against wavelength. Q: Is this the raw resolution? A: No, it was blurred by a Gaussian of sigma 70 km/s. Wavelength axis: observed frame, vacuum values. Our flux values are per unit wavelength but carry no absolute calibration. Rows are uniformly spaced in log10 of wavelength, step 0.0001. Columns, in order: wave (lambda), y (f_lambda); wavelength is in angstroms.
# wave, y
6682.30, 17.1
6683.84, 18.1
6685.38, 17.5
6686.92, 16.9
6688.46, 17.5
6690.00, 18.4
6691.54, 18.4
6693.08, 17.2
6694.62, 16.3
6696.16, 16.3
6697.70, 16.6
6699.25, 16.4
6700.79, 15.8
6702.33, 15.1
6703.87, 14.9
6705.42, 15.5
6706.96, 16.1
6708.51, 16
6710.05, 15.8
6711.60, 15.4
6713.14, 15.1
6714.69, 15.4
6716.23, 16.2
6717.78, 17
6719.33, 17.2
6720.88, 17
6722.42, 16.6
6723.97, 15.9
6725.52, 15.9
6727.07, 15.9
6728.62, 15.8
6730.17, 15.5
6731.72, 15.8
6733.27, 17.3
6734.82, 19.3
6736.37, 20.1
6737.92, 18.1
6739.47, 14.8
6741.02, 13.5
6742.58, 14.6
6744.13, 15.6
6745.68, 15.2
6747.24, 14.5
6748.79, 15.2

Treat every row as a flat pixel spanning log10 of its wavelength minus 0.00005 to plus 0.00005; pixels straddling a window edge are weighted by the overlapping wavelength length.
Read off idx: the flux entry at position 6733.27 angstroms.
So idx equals 17.3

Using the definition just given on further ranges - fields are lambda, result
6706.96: 16.1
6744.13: 15.6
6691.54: 18.4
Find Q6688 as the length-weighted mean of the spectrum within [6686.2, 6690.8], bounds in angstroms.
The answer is 17.6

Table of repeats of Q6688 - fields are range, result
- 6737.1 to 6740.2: 16.5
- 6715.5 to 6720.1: 16.8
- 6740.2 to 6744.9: 14.6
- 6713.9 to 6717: 15.8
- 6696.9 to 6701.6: 16.3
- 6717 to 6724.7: 16.7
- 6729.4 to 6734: 16.2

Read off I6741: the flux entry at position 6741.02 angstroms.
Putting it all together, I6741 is 13.5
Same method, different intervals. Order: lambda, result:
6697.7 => 16.6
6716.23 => 16.2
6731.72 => 15.8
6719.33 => 17.2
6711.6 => 15.4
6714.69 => 15.4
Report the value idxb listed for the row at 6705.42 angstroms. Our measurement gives 15.5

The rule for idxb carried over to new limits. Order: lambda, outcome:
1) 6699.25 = 16.4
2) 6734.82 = 19.3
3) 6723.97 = 15.9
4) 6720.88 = 17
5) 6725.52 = 15.9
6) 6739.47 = 14.8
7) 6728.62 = 15.8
